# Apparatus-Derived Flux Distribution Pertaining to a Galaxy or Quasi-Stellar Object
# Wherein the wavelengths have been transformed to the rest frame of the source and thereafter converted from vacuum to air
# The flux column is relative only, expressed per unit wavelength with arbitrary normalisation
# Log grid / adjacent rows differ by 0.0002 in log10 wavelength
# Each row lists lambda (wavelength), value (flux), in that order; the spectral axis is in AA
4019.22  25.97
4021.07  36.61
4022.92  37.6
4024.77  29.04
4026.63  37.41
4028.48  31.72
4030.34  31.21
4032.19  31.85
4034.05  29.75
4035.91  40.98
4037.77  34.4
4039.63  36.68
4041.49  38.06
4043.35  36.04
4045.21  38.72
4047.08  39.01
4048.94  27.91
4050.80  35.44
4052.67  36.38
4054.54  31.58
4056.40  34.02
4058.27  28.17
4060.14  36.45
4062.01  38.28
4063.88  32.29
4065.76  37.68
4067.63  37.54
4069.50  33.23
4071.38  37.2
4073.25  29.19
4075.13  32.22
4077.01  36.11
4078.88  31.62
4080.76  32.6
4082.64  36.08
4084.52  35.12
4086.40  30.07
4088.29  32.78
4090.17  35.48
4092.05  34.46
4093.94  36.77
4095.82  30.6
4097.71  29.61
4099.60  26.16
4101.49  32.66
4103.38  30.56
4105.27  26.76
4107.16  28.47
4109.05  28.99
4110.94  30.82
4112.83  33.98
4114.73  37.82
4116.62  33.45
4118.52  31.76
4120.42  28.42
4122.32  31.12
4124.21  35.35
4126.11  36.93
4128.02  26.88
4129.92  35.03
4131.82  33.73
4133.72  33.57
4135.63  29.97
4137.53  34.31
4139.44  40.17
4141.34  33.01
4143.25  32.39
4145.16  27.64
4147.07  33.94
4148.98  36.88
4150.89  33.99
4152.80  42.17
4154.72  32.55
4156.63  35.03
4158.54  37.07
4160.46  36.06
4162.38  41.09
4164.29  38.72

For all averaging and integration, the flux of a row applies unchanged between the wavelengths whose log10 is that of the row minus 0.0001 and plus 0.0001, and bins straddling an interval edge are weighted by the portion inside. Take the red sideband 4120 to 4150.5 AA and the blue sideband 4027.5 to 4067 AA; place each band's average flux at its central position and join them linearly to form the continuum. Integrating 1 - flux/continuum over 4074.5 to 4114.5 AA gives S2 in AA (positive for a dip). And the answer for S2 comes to 2.1 AA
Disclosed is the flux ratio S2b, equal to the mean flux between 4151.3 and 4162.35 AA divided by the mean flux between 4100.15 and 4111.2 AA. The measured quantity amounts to 1.2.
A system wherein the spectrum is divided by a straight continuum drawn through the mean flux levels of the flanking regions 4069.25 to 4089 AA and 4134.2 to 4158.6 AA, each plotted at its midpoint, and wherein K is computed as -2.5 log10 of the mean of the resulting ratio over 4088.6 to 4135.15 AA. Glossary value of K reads 0.06 mag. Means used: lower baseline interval 33.3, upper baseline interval 34.4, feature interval 32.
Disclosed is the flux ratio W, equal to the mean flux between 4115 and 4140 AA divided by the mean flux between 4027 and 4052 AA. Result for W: 0.95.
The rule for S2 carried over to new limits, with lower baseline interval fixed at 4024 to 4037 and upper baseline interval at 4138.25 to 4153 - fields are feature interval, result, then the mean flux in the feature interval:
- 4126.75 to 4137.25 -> 0.71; 32.1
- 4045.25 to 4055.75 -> -0.32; 34.5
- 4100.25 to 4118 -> 1.44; 31.4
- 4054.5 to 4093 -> -0.26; 34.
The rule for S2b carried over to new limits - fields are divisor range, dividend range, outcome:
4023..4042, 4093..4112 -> 0.88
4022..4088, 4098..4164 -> 0.97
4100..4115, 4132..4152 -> 1.09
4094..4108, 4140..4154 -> 1.16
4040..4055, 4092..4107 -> 0.86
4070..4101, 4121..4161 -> 1.04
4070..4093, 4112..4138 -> 0.98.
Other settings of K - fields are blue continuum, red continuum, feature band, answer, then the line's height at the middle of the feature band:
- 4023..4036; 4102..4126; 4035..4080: -0.078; 32.5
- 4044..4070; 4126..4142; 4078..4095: 0.015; 34.3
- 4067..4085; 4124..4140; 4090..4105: 0.076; 33.9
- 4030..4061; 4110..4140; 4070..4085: 0.010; 34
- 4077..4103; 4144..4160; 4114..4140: 0.022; 34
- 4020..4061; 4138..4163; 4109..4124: 0.088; 35.1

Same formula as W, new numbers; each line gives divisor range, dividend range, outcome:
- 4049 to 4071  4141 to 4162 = 1.01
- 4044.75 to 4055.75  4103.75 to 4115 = 0.89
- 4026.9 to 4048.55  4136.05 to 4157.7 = 0.98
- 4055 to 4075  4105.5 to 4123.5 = 0.92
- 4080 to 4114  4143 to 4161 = 1.10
